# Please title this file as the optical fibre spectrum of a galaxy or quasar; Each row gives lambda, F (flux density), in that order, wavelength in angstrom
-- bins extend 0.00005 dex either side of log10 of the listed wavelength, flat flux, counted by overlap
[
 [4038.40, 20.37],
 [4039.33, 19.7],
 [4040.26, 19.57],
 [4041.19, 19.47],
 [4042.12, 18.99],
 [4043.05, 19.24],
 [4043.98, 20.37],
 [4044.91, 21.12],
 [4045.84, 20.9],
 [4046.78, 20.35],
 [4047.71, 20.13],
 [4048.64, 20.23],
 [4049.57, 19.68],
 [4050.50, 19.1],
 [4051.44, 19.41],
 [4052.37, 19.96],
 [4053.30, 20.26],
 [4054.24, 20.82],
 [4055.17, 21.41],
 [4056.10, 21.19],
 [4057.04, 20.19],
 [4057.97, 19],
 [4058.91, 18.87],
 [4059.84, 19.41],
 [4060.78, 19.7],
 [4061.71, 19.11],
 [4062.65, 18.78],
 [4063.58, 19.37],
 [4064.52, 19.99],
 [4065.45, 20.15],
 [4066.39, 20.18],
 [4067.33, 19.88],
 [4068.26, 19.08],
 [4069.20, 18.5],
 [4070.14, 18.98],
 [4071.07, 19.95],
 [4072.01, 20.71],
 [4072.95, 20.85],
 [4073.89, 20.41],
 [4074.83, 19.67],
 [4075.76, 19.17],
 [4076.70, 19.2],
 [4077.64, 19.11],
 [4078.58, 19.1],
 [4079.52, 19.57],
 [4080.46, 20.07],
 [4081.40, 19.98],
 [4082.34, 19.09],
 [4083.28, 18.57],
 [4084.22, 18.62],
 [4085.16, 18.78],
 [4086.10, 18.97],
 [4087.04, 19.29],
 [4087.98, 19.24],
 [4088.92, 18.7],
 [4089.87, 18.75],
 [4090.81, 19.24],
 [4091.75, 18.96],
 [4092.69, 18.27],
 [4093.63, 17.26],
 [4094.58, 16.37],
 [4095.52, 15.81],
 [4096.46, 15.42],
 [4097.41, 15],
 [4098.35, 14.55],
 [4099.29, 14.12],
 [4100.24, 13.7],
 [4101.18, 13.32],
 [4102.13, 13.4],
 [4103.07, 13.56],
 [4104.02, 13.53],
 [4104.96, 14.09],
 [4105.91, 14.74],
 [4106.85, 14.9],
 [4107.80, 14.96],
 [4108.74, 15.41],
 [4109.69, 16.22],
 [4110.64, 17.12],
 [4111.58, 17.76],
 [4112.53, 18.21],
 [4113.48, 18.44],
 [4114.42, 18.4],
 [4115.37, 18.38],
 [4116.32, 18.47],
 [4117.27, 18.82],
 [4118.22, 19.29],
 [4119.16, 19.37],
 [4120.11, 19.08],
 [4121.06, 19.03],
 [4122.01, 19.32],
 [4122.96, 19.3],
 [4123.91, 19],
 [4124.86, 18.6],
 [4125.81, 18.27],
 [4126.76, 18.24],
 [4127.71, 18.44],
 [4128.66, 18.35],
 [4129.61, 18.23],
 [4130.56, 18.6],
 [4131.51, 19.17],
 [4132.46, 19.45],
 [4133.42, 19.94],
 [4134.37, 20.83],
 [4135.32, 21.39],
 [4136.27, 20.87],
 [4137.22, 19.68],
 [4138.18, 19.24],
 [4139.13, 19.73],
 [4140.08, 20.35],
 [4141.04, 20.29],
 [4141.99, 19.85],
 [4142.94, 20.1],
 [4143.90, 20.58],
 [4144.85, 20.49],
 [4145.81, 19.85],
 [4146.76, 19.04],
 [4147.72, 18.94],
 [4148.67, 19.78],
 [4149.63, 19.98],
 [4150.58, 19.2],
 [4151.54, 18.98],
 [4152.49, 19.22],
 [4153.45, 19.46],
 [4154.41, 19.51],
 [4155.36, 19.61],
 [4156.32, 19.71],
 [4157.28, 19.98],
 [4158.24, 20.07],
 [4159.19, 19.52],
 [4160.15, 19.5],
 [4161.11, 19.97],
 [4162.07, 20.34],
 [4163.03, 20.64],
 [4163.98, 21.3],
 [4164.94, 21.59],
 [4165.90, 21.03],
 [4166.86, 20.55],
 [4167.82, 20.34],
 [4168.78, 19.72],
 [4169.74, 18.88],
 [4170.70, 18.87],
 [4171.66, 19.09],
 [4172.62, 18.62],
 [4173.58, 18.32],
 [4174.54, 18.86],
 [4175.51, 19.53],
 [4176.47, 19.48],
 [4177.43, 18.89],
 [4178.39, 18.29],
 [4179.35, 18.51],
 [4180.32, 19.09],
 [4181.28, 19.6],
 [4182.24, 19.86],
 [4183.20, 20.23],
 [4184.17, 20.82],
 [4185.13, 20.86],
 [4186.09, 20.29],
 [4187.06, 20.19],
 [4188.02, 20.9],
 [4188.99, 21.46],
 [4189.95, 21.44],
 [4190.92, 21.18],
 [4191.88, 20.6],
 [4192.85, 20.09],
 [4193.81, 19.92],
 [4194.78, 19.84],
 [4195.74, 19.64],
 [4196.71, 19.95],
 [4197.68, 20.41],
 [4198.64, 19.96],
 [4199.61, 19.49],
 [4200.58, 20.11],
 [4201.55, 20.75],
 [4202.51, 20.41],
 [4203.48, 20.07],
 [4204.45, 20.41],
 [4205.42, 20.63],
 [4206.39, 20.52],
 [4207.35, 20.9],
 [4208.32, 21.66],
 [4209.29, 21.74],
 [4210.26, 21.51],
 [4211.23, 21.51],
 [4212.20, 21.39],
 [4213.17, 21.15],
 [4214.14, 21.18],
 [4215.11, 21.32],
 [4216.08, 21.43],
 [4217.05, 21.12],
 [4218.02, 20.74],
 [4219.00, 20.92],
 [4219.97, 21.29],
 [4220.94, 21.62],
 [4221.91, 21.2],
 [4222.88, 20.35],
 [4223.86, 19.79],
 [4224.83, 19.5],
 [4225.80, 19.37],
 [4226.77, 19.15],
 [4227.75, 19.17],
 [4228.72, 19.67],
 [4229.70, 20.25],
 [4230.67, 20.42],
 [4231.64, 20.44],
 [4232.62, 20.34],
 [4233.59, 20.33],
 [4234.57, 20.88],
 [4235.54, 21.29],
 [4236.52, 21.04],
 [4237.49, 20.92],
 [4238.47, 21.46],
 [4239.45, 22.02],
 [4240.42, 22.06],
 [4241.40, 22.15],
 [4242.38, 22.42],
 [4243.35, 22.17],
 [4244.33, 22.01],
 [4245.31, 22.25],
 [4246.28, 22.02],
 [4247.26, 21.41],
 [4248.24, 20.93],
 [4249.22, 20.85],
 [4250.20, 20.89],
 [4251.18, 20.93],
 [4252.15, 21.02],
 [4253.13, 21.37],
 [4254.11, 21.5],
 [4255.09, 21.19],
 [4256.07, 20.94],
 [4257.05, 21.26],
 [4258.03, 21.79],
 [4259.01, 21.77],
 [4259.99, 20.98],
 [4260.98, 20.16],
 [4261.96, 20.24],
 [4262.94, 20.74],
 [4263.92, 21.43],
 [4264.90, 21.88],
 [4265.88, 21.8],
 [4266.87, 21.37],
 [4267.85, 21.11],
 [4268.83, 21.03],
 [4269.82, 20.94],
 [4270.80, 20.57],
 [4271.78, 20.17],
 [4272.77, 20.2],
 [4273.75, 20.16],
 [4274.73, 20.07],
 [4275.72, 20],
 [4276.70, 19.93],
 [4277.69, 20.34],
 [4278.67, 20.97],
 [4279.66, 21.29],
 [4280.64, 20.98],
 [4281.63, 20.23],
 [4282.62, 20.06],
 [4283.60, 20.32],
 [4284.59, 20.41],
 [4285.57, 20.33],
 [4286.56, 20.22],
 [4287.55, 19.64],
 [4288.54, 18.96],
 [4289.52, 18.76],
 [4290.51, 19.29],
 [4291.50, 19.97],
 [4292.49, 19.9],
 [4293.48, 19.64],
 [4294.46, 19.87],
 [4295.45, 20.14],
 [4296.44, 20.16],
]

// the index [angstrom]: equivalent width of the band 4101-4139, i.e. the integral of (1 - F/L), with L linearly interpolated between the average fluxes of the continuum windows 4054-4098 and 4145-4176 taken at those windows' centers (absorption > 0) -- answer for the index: 3.0 angstrom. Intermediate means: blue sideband 19.1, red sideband 19.7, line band 17.9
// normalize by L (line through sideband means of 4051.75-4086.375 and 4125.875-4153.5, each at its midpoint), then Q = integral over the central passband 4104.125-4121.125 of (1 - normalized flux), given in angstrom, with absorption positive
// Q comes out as 2.0 angstrom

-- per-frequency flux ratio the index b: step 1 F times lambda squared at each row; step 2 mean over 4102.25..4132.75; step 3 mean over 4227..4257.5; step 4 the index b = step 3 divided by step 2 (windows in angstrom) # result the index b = 1.27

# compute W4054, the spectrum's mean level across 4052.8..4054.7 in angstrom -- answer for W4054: 20.5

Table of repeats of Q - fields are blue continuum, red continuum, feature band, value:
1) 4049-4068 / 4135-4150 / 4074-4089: 0.5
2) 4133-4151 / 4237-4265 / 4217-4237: 0.7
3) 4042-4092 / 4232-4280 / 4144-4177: 1.1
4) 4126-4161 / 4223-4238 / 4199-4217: -0.8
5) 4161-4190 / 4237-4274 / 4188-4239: -0.2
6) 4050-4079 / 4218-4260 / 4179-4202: 0.5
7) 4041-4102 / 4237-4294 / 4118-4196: 0.3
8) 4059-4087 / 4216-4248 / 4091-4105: 3.1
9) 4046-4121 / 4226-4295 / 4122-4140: -0.3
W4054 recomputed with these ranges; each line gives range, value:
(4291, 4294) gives 19.9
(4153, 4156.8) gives 19.6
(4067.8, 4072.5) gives 19.4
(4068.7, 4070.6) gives 18.7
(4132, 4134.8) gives 20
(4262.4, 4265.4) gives 21.4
